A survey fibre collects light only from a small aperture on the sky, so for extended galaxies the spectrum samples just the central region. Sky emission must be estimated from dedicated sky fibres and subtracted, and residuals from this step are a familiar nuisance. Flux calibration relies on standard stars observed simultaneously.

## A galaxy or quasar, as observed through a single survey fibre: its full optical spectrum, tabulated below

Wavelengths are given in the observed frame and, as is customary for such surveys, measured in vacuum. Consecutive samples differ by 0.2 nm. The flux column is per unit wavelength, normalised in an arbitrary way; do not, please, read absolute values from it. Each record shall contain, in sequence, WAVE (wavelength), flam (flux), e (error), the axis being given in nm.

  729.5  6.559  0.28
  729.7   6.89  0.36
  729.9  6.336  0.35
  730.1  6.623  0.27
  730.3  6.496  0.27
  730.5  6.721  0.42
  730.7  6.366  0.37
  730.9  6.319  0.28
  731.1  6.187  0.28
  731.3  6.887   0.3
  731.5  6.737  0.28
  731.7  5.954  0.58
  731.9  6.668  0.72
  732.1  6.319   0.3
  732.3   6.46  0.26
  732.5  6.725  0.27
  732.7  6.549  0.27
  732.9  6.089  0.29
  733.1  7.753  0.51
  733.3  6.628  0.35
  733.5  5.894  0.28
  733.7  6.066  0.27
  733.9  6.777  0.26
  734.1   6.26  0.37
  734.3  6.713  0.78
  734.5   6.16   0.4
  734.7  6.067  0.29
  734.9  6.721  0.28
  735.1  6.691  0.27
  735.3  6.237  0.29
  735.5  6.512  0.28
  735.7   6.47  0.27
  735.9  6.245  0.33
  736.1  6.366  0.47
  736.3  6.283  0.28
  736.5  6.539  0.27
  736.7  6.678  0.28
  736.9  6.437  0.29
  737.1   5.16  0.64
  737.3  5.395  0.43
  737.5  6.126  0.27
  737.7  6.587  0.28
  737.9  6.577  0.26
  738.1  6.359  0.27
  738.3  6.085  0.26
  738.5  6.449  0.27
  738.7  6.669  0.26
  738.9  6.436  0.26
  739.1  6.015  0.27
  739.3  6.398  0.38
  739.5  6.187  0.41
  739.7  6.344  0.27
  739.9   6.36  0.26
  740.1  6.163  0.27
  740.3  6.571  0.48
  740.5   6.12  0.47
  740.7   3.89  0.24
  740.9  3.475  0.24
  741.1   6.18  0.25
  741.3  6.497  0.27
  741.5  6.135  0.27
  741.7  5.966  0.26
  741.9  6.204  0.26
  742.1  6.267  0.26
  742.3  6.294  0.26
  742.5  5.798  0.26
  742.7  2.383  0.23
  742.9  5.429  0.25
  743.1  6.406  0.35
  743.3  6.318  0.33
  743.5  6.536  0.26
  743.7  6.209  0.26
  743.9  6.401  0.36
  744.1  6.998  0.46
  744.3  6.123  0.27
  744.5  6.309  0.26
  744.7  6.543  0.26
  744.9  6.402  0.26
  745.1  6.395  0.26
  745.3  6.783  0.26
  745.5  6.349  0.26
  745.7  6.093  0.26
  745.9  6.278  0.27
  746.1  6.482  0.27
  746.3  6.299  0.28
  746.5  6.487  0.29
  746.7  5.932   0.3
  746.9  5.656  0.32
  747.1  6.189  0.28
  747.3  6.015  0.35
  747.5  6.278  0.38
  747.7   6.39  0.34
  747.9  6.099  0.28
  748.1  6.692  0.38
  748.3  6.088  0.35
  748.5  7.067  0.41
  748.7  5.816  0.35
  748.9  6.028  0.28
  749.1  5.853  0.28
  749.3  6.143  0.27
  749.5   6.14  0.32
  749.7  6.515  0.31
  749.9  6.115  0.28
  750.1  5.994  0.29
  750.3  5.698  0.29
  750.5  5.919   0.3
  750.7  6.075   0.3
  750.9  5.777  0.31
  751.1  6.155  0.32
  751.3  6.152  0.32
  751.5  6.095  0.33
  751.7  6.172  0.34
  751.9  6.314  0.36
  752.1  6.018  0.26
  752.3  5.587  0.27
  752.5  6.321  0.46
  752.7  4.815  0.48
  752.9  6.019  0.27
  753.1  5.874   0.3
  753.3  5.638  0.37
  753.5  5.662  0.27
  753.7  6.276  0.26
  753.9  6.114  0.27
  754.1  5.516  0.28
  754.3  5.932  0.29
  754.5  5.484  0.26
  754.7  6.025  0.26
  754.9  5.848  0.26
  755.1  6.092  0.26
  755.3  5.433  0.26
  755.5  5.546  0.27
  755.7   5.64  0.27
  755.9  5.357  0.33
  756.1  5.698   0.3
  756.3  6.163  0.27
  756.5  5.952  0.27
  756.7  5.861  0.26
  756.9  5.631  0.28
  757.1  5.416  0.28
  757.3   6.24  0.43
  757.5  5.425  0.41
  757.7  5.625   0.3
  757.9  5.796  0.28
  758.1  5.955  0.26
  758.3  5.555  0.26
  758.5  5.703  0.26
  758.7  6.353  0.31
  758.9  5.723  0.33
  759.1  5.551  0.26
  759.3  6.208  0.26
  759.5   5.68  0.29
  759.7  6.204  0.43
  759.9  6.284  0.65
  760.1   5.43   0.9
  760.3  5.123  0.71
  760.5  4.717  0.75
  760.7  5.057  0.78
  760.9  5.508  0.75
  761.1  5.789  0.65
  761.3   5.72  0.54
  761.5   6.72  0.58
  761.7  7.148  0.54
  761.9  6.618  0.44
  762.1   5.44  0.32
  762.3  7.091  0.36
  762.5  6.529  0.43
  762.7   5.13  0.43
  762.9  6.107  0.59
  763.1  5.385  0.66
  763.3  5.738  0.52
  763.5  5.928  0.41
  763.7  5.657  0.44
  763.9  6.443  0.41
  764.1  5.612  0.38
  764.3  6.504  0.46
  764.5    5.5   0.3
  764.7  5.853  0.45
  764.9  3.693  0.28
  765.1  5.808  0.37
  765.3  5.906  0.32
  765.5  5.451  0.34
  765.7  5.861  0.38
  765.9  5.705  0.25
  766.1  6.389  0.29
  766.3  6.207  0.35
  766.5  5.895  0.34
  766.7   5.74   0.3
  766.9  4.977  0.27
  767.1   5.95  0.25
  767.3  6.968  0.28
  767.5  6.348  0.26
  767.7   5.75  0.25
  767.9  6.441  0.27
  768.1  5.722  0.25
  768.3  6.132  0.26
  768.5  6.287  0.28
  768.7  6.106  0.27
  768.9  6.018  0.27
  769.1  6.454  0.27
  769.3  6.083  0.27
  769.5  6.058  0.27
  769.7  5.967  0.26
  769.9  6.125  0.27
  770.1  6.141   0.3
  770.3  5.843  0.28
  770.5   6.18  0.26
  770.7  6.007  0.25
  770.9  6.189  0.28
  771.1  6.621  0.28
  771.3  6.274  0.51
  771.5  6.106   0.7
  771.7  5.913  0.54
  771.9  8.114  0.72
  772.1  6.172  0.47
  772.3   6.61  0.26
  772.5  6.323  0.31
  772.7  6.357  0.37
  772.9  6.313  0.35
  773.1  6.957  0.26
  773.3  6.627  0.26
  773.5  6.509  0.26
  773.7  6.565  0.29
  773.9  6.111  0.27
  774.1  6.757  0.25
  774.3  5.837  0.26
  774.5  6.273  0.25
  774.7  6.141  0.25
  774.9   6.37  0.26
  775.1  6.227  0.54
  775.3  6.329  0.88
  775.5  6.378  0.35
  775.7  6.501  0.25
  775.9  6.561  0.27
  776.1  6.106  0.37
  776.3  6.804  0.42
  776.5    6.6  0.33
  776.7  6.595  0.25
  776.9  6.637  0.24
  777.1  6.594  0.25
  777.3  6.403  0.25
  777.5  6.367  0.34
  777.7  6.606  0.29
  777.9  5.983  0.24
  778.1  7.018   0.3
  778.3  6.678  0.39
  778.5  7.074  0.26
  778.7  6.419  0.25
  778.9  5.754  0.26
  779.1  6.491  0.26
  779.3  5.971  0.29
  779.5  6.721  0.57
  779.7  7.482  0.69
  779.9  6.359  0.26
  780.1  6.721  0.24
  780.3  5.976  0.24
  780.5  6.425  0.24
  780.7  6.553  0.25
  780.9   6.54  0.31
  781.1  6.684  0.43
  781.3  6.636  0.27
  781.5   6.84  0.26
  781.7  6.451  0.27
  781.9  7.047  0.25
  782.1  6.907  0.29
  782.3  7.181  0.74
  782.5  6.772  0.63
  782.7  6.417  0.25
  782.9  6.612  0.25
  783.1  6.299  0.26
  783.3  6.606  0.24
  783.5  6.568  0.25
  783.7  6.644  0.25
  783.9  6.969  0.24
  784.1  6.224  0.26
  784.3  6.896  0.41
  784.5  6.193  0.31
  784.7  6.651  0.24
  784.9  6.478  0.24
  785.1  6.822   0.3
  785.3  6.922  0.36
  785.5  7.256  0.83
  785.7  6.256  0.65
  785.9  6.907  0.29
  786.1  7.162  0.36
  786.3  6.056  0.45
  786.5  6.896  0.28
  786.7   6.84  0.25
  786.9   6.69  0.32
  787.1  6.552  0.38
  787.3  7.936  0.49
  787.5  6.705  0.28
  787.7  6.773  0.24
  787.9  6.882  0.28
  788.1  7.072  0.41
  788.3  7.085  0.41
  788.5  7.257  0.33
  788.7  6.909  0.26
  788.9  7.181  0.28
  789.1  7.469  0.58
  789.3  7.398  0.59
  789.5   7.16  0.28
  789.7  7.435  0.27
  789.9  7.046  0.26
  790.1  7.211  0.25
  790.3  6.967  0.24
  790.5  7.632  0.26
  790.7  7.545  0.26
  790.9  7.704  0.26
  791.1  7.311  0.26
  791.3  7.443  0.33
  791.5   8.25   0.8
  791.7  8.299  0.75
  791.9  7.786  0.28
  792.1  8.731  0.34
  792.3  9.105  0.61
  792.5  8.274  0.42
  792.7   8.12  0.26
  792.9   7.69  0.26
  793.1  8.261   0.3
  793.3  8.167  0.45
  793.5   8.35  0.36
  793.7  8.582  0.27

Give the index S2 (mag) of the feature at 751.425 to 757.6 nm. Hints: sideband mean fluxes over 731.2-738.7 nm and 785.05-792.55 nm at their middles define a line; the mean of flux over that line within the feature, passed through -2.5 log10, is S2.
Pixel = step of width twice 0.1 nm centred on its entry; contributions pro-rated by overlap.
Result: 0.16 mag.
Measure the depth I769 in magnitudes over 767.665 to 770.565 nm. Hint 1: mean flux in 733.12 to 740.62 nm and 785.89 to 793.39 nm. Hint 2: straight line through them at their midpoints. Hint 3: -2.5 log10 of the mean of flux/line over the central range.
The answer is 0.15 mag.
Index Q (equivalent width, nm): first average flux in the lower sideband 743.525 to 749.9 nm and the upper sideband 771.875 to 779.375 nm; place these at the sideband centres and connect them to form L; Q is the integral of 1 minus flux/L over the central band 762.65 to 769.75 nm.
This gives 0.58 nm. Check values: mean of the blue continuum 6.29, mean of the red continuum 6.46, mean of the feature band 5.89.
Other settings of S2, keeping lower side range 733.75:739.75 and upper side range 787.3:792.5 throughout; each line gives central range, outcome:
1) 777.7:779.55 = 0.12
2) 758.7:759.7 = 0.16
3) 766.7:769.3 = 0.15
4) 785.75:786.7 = 0.10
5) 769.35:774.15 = 0.12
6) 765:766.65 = 0.18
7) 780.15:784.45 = 0.11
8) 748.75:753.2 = 0.11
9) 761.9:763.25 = 0.15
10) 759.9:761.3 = 0.26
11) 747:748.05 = 0.06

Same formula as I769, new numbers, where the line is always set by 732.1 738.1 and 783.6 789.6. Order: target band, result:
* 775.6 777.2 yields 0.04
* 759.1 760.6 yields 0.17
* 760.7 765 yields 0.13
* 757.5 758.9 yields 0.14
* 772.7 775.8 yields 0.06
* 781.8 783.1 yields 0.01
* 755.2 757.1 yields 0.16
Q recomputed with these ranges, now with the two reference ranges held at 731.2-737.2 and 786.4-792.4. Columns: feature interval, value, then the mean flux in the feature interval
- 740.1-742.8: 0.42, 5.55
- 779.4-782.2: 0.22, 6.67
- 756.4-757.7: 0.21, 5.74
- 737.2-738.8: 0.05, 6.28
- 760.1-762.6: 0.35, 5.93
